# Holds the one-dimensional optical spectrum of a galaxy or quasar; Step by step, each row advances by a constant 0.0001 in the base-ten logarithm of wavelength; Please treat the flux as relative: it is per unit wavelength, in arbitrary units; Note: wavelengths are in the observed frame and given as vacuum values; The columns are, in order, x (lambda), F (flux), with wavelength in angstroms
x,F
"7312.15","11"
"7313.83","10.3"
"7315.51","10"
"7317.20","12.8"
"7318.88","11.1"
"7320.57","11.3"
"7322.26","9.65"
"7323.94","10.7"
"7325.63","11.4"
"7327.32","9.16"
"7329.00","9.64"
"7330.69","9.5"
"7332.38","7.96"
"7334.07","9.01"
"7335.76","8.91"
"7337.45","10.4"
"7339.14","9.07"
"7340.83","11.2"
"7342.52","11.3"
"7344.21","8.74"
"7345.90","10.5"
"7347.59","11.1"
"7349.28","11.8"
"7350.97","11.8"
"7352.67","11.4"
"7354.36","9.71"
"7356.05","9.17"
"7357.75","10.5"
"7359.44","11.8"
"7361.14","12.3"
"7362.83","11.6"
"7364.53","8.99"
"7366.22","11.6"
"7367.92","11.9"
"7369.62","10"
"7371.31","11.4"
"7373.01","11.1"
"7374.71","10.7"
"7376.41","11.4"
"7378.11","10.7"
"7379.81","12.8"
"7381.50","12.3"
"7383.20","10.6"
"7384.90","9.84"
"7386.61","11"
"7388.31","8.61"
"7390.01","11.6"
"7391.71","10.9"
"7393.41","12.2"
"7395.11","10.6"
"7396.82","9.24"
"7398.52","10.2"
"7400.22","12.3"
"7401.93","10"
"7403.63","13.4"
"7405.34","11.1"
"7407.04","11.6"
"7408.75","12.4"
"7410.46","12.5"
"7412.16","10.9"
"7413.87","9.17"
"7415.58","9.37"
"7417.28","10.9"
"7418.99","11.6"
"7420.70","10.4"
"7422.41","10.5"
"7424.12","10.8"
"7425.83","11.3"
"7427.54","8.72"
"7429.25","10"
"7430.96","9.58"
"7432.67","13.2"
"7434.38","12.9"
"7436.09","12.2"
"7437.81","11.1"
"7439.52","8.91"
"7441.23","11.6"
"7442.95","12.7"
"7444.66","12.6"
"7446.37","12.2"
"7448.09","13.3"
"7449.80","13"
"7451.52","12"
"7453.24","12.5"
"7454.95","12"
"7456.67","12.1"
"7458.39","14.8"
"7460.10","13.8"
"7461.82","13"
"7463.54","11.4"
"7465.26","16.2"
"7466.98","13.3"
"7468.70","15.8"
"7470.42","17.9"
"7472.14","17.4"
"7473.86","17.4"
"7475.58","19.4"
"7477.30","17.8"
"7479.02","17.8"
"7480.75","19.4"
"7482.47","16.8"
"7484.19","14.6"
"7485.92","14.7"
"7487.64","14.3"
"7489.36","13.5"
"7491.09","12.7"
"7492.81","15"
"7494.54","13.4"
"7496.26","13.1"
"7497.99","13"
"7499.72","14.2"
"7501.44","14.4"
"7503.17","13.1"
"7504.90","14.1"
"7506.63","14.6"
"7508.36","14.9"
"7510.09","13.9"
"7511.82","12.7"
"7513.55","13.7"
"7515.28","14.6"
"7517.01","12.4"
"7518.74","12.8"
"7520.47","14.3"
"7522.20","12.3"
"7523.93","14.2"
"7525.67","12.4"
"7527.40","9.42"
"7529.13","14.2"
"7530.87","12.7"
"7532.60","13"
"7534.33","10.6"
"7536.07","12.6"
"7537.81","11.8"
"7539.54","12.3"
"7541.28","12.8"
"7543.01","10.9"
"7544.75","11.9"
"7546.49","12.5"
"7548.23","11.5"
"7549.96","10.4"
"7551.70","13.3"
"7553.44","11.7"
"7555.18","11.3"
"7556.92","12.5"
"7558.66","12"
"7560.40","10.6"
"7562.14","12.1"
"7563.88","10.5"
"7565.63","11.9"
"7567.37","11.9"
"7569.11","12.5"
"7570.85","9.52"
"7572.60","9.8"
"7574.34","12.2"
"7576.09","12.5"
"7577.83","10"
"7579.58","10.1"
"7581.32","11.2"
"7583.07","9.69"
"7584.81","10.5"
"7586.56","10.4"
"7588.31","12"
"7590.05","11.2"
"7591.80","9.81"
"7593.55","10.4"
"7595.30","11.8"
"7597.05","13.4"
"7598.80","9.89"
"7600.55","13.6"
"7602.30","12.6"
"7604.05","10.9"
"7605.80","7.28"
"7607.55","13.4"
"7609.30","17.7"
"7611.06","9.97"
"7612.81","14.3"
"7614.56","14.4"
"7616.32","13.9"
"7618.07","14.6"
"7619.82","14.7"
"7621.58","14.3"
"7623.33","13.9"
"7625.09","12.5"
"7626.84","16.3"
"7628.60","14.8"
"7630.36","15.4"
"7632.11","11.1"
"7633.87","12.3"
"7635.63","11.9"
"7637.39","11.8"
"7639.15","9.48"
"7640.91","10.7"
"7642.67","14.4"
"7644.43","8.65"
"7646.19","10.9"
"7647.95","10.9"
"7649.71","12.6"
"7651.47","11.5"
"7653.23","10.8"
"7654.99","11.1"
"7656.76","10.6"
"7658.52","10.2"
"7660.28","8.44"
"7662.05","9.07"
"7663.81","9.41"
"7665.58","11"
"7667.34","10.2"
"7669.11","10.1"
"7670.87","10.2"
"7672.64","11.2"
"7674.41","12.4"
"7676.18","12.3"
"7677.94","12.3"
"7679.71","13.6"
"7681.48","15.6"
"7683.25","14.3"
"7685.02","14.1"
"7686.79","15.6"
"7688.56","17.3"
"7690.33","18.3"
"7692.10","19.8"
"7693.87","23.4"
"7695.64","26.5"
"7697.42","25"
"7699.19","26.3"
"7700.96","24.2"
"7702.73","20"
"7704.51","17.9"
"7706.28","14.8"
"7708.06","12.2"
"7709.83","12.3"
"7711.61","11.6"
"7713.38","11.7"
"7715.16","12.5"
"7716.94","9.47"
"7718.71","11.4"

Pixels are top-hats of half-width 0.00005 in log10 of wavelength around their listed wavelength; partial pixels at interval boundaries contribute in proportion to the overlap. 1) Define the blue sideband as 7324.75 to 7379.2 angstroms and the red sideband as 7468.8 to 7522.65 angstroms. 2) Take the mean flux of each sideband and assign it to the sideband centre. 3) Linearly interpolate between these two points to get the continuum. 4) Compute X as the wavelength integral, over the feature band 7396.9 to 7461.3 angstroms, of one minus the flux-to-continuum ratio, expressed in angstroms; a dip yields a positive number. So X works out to 6.6 angstroms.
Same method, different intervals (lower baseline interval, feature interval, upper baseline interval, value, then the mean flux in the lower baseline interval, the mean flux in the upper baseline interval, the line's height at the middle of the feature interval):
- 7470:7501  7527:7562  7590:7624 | 5.53 angstroms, 15.6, 12.6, 14.2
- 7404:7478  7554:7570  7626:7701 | 1.84 angstroms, 12.6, 13.8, 13.2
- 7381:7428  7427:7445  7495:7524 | 0.73 angstroms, 10.9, 13.6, 11.7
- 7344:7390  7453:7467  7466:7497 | 1.53 angstroms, 10.9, 15.8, 14.9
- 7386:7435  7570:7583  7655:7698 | 2.21 angstroms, 10.9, 14.1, 12.9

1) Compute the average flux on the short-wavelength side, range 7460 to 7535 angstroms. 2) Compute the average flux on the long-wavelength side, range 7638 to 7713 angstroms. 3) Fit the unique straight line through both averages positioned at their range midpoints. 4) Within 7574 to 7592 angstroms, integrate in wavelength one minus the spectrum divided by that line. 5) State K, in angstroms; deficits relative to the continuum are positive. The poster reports 4.2 angstroms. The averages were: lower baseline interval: 14.3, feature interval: 10.9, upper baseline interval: 14.1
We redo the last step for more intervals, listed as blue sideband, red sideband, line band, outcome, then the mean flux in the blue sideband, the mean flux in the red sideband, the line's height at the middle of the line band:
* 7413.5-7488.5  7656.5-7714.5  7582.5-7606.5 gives 5.5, 13.2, 15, 14.3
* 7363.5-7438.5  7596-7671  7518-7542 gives -2.0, 11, 12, 11.5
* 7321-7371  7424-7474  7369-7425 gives 2.8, 10.4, 12.8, 11.6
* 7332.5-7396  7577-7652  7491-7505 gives -2.7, 10.7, 12.1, 11.5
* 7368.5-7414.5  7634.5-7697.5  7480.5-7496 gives -3.8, 11.1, 13.1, 11.8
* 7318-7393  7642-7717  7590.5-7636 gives 1.8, 10.6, 14.1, 13.4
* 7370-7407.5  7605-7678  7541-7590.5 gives 1.5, 11.1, 12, 11.7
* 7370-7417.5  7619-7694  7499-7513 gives -2.7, 11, 12.7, 11.7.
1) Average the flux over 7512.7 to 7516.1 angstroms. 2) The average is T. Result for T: 14.1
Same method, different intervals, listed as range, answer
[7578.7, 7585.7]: 10.4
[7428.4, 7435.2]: 11.4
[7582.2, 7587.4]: 10.2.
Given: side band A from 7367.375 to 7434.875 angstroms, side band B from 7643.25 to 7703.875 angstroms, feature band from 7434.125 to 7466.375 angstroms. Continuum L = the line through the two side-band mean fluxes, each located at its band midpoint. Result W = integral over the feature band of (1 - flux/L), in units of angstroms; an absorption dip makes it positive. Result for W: -2.63 angstroms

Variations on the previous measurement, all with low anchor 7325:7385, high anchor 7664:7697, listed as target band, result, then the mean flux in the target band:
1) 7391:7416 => 0.35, 11.1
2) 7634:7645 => 2.35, 11.3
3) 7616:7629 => -0.20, 14.4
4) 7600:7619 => 1.39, 13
